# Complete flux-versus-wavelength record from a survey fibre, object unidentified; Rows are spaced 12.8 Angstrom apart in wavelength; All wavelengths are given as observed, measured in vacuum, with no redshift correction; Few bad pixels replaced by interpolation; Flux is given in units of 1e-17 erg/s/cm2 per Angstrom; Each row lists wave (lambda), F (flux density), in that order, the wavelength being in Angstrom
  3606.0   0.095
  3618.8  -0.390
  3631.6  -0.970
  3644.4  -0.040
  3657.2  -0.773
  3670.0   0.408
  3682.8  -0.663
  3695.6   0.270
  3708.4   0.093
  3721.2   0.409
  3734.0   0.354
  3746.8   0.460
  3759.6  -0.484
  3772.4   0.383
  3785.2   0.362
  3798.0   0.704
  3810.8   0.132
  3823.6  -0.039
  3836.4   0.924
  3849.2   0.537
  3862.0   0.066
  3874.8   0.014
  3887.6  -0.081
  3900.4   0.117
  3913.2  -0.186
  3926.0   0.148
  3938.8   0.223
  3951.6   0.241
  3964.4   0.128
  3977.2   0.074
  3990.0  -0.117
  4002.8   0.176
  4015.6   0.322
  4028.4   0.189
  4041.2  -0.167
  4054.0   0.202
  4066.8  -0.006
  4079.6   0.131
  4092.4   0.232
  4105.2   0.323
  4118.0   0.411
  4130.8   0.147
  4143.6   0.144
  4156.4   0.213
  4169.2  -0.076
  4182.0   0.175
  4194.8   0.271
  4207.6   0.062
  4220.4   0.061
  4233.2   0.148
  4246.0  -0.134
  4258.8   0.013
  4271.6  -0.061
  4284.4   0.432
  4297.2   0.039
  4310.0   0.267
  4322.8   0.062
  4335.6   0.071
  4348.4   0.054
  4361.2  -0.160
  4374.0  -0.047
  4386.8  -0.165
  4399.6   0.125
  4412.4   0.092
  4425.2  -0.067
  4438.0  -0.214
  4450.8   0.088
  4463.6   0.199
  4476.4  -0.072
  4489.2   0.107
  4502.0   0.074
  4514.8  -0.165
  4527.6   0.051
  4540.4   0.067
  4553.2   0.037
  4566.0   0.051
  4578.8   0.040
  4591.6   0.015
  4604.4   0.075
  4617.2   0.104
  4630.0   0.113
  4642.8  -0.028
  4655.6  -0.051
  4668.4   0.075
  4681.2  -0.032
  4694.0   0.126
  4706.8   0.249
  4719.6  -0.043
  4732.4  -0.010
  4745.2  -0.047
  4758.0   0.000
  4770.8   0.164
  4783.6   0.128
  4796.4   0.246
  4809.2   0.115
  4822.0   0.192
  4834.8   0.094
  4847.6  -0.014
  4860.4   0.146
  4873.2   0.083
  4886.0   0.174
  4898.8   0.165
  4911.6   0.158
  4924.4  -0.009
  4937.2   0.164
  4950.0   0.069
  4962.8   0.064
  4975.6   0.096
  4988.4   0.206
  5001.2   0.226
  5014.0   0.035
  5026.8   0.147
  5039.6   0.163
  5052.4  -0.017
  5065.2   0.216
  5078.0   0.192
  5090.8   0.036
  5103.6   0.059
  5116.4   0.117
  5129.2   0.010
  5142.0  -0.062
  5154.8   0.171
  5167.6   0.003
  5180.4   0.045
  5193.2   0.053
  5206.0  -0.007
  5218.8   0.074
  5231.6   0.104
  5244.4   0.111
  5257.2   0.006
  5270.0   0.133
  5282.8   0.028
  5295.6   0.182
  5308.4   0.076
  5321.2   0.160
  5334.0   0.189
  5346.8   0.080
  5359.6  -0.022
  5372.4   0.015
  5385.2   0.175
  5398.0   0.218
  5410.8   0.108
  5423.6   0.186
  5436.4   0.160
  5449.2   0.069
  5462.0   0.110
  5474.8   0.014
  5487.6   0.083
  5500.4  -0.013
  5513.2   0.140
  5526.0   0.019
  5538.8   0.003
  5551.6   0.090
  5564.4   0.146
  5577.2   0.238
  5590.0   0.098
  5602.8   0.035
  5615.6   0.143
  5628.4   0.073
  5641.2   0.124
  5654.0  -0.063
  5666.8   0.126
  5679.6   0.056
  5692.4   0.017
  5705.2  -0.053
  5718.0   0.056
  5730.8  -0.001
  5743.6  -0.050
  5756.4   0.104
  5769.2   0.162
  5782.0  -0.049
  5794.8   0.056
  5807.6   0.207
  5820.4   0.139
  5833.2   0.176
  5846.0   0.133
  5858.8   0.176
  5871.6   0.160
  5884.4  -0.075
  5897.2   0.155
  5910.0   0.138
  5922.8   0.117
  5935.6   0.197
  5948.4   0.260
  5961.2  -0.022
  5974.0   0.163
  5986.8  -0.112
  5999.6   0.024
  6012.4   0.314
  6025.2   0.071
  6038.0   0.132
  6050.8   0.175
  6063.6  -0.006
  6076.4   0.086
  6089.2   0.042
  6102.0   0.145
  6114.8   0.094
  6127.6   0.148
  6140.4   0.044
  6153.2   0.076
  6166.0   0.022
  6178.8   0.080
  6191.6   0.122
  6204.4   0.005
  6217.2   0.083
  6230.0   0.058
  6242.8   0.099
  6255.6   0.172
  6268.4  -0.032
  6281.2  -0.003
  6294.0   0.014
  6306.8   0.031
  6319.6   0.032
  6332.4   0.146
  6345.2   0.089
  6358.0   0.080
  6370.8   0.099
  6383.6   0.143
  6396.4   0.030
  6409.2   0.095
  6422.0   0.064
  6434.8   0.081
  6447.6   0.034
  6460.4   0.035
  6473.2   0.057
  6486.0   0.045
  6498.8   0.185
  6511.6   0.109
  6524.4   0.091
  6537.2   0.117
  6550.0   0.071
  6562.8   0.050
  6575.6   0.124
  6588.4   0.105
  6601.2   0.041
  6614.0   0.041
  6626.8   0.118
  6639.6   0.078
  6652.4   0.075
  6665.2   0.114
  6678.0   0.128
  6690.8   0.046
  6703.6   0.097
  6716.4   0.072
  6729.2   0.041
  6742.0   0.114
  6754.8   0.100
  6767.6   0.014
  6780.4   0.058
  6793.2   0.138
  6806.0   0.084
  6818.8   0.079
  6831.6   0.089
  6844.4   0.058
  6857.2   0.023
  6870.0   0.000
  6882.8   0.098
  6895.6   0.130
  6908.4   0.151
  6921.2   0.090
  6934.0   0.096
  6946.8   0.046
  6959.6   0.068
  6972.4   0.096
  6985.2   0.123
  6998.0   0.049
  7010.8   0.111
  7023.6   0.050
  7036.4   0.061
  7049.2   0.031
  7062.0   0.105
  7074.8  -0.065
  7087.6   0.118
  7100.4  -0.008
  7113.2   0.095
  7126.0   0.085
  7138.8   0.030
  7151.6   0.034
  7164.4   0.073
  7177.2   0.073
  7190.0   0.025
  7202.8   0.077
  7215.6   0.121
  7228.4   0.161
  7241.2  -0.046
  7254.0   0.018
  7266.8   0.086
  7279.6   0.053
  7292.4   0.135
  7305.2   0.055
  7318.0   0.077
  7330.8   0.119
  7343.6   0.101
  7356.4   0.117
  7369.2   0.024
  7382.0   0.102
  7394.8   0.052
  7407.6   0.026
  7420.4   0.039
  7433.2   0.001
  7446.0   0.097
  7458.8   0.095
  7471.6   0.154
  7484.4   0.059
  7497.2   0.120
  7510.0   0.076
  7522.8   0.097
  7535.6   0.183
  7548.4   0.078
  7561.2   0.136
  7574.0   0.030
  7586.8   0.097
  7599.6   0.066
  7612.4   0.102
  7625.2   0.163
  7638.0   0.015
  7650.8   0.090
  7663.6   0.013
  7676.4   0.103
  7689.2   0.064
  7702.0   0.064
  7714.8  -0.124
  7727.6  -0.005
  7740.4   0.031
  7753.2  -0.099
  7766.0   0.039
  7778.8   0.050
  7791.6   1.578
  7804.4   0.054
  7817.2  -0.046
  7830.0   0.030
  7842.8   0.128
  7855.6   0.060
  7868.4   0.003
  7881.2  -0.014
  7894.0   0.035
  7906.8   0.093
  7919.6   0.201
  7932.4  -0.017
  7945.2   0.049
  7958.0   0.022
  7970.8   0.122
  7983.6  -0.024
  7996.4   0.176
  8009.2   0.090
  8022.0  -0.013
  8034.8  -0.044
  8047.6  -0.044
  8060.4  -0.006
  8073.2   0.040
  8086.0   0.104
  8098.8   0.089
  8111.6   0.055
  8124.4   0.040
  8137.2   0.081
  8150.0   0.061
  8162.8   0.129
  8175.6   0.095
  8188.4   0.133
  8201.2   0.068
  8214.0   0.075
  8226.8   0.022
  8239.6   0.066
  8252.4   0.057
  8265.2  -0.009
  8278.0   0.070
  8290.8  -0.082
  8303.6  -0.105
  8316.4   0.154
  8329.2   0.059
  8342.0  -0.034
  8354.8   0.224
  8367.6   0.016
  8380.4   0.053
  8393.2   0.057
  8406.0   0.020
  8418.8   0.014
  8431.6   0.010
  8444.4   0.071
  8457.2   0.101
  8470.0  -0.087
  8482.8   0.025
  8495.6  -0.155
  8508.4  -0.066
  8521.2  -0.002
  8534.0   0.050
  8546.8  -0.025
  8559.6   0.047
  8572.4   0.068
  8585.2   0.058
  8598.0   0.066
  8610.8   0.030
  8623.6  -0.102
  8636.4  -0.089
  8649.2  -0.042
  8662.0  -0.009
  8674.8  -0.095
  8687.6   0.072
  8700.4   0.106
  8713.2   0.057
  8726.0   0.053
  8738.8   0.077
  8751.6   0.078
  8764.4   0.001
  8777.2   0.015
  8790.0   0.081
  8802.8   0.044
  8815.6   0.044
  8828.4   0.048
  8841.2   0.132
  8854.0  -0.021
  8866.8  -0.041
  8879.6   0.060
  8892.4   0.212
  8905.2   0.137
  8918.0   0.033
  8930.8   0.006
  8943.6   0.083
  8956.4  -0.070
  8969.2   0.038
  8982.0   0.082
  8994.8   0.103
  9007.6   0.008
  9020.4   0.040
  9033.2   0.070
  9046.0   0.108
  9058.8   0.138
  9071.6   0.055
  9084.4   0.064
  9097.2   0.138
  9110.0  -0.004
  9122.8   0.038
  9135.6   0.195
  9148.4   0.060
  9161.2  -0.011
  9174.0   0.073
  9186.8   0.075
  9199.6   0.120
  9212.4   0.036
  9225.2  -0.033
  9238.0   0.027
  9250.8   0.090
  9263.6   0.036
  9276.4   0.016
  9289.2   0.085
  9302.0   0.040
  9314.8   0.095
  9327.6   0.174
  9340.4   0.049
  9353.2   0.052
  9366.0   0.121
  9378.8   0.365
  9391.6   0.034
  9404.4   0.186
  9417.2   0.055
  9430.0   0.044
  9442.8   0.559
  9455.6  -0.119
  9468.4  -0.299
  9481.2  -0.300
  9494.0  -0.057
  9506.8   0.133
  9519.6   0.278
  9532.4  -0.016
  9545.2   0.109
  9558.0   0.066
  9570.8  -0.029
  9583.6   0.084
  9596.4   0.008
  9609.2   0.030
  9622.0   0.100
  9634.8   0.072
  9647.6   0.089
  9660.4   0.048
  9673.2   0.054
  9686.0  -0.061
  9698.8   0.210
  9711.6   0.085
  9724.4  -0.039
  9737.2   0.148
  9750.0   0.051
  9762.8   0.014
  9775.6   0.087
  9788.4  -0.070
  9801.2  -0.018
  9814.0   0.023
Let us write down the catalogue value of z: 0.557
